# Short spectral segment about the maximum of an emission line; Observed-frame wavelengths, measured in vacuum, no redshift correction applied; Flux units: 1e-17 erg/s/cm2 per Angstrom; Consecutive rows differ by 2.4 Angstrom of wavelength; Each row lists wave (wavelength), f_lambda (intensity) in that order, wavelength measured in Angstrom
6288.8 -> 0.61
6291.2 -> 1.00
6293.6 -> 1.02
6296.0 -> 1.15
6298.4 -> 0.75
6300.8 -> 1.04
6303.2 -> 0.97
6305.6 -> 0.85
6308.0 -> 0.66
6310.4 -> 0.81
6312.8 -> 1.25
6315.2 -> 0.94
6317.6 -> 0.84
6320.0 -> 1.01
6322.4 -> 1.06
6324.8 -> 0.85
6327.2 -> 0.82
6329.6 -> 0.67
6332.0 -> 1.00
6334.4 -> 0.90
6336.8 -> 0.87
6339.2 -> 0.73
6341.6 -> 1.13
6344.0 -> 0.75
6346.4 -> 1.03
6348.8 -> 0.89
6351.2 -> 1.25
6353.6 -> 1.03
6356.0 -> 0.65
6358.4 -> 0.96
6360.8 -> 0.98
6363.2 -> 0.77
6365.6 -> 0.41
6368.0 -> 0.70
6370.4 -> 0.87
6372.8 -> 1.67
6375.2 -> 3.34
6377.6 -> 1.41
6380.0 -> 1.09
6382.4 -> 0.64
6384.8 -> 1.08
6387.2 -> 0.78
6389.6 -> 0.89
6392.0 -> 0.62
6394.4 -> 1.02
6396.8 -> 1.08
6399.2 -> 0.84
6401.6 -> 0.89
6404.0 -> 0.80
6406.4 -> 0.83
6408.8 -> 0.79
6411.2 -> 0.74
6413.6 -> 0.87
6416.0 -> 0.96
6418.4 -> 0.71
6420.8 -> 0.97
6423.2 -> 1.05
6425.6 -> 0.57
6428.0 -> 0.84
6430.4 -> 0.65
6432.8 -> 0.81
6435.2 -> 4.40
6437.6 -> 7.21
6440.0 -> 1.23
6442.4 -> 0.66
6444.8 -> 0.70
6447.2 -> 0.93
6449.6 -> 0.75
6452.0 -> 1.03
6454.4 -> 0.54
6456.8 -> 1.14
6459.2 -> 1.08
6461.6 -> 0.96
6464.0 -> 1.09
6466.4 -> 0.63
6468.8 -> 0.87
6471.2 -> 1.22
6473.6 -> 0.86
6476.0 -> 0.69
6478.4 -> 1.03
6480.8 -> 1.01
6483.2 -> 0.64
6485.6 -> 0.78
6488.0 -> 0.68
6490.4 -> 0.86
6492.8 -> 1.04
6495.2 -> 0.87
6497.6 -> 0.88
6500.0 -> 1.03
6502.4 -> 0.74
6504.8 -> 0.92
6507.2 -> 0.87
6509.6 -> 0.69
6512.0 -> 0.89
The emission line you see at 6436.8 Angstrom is [O III]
